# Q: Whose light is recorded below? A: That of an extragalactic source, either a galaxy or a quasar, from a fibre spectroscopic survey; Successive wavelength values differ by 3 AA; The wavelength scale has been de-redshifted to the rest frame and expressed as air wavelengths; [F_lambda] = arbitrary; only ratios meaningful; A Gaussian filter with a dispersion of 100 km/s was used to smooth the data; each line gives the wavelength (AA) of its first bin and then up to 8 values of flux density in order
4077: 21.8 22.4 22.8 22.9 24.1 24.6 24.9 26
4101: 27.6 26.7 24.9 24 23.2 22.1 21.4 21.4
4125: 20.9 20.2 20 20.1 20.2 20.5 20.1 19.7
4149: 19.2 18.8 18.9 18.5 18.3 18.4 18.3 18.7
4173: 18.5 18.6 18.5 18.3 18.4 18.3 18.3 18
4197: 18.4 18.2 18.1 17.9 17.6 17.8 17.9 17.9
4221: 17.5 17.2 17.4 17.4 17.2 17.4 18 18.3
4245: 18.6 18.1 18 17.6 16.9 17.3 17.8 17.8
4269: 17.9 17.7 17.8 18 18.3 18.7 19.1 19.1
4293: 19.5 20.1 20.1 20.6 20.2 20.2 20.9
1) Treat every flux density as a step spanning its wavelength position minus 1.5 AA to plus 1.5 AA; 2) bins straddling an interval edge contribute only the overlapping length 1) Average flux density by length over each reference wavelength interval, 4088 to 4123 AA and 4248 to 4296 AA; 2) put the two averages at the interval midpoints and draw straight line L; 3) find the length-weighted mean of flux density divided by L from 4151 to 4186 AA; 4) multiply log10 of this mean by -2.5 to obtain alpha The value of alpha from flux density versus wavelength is 0.19 mag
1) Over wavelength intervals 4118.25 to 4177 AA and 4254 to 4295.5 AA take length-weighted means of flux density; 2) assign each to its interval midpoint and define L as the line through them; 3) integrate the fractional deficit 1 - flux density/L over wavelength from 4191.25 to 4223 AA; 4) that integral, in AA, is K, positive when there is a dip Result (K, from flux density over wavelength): 1.6 AA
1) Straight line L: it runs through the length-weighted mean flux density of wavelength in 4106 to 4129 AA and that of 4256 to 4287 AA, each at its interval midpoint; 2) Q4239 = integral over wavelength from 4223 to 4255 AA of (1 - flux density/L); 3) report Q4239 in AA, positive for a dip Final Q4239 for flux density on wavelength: 1.8 AA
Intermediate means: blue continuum 22.2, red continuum 17.9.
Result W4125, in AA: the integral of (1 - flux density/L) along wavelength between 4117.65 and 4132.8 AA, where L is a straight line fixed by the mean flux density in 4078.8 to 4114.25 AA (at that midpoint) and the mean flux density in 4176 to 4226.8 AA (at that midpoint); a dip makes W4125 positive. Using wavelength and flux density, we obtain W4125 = 1.3 AA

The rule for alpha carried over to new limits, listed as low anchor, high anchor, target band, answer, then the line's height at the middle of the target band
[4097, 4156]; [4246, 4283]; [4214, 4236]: 0.086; 18.9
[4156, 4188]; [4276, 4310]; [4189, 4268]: 0.066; 18.9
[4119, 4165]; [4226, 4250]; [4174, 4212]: 0.030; 18.7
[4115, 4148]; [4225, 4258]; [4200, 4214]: 0.043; 18.6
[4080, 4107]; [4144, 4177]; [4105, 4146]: 0.023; 21.9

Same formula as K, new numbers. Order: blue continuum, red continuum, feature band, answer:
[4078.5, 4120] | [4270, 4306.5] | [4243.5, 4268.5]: 2.7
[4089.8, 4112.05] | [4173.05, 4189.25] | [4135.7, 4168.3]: 2.8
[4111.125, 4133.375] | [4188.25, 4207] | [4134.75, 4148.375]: 0.3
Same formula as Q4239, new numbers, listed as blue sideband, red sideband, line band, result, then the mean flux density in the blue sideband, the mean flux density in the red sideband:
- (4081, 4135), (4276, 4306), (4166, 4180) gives 2.13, 23.2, 19.3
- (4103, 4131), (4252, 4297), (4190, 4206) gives 1.69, 22.5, 18.2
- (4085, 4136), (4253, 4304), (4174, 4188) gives 1.85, 23.2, 18.5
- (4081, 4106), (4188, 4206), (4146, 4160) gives 1.41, 24.9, 18.2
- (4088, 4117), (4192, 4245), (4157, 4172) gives 1.88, 24.9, 17.8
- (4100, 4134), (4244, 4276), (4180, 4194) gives 1.39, 22.8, 17.8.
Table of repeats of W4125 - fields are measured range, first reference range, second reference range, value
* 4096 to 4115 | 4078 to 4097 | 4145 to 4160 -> -2.5 AA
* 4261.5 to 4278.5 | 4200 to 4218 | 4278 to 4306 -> 1.1 AA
